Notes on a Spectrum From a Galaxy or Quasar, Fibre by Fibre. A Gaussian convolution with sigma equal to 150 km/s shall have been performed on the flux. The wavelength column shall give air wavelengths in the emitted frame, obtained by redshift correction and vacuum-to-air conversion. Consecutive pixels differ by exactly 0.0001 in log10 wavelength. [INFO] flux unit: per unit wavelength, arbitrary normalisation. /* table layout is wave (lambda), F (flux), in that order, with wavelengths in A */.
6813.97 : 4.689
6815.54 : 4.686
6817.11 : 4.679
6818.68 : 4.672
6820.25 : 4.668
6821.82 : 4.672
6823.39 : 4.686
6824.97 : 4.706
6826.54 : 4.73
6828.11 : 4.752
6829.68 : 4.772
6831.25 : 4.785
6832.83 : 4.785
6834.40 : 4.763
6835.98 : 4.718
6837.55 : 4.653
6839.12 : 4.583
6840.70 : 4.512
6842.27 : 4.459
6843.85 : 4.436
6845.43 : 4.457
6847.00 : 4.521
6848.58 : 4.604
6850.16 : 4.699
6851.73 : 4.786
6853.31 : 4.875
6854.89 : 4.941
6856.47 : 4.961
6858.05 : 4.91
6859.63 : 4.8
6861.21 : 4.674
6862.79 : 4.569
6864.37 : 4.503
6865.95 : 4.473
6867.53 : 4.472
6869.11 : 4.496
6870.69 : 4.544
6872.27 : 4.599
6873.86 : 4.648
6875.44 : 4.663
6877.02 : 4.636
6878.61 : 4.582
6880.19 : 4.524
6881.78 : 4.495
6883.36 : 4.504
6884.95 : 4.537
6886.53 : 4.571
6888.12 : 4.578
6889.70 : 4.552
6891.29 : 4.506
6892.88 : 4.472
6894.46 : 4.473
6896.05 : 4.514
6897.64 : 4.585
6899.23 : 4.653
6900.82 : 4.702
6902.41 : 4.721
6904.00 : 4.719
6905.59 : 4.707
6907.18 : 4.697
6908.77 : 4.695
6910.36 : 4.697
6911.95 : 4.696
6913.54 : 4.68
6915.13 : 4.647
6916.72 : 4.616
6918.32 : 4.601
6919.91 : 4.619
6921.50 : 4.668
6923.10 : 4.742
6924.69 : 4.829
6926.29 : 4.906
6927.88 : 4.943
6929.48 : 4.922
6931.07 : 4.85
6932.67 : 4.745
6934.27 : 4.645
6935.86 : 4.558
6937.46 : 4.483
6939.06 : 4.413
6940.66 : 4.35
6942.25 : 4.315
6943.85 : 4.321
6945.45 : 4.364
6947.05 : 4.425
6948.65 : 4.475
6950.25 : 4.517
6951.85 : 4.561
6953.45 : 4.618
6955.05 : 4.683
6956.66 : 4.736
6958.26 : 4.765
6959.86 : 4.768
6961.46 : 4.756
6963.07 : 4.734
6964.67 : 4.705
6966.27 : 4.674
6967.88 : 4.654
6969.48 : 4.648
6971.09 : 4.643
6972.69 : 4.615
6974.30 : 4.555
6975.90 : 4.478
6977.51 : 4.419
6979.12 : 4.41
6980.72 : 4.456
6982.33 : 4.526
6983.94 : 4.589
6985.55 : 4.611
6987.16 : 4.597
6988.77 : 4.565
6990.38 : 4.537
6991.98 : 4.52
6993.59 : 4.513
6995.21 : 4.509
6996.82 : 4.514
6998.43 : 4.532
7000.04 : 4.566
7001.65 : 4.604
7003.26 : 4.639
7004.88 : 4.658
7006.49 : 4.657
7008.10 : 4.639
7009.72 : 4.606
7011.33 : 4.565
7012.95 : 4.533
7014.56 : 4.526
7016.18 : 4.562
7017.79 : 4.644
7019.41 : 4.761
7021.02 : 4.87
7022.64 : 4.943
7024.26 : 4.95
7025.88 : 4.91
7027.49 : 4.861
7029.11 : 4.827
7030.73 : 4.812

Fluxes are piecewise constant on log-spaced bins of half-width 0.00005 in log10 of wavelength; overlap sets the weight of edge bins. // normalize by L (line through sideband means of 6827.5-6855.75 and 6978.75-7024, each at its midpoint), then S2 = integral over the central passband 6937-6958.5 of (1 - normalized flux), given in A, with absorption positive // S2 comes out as 0.60 A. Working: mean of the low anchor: 4.67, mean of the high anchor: 4.6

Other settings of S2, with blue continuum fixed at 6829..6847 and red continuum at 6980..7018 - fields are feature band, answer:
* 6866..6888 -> 0.25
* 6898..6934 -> -1.02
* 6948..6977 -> -0.39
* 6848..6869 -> -0.41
